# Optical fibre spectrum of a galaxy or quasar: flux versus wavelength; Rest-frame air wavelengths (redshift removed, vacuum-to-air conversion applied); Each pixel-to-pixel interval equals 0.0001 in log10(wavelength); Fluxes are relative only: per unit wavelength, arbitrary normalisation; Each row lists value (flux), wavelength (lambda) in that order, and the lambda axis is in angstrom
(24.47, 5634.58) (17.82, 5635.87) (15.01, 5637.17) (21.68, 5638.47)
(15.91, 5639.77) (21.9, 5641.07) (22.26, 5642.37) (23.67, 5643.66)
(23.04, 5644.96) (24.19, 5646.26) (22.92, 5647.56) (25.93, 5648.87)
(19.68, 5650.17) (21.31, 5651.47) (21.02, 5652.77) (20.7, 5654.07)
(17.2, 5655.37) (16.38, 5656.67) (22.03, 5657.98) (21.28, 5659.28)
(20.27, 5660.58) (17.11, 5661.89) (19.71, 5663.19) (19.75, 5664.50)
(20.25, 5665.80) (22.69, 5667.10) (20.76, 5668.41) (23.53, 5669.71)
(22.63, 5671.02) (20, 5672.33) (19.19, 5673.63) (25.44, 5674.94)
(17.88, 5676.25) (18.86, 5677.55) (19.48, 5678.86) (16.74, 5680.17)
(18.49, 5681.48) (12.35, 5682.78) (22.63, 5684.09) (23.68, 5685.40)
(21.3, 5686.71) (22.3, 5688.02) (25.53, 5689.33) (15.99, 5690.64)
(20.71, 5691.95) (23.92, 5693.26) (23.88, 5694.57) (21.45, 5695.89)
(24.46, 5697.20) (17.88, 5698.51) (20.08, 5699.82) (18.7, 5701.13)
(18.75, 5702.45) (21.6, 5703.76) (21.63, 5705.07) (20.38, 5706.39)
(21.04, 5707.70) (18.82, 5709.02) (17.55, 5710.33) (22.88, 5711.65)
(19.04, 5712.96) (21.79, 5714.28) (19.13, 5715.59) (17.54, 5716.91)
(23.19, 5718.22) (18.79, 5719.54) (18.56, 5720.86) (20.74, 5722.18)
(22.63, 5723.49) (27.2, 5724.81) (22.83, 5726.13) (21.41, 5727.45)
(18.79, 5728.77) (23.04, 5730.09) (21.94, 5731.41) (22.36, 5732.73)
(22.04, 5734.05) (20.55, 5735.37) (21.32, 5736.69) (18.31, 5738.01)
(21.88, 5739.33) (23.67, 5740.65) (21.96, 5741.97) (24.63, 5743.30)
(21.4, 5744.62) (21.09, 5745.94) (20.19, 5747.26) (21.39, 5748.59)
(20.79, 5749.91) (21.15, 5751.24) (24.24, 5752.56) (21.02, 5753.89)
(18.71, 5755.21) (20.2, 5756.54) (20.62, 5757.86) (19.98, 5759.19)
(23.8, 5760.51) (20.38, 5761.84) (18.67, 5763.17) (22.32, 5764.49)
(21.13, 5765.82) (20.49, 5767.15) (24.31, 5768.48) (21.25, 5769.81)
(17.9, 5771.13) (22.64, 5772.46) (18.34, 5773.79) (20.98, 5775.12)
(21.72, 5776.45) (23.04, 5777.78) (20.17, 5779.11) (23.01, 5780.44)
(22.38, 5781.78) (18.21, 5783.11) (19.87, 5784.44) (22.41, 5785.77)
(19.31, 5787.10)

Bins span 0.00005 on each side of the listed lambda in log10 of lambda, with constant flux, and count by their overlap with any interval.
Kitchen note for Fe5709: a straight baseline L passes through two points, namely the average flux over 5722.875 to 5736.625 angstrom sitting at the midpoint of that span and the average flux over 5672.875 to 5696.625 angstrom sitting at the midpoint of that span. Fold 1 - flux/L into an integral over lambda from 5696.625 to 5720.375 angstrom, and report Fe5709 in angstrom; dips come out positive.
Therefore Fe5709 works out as 1.42 angstrom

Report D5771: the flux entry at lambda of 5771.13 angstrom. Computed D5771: 17.9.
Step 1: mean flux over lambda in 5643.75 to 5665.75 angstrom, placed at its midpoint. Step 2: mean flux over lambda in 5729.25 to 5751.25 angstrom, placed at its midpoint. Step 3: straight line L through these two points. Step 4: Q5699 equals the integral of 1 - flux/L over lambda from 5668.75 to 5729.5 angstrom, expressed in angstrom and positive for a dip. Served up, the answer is 1.6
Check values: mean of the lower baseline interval 20.8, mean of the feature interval 20.7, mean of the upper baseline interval 21.6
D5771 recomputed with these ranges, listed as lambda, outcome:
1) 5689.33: 25.53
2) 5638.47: 21.68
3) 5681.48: 18.49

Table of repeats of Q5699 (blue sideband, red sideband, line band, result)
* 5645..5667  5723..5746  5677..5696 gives 0.7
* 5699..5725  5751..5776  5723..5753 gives -1.8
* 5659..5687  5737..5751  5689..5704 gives -0.3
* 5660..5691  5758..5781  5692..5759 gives -1.2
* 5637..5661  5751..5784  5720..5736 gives -0.6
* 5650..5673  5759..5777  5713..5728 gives -0.3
